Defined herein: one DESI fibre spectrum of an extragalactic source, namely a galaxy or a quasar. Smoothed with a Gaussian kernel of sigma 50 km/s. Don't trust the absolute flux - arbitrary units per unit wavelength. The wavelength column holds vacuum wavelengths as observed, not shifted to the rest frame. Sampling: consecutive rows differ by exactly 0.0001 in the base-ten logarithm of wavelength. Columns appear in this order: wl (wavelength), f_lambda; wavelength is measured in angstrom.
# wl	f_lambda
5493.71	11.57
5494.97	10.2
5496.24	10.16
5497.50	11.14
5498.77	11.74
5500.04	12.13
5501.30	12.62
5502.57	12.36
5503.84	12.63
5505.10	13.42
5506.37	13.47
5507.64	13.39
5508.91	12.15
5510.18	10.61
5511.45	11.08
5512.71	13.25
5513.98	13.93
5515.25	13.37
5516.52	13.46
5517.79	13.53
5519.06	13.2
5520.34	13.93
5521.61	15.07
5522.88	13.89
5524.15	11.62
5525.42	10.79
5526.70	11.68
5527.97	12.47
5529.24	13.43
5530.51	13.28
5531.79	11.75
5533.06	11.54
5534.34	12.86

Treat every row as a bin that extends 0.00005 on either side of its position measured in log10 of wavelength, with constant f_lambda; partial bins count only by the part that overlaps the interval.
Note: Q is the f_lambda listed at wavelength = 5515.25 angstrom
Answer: 13.37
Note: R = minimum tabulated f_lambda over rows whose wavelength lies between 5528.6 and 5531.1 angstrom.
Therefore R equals 13.28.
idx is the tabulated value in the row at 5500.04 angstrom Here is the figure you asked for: 12.13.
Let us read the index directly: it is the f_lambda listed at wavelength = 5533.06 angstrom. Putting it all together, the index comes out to 11.54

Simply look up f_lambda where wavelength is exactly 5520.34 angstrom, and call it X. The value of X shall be 13.93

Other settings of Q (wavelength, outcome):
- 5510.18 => 10.61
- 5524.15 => 11.62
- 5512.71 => 13.25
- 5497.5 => 11.14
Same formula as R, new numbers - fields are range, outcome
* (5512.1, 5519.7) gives 13.2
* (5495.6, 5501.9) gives 10.16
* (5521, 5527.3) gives 10.79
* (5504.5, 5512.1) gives 10.61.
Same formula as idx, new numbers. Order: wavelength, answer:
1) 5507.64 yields 13.39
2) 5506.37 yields 13.47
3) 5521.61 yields 15.07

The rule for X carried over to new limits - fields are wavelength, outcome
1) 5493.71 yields 11.57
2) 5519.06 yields 13.2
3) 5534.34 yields 12.86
